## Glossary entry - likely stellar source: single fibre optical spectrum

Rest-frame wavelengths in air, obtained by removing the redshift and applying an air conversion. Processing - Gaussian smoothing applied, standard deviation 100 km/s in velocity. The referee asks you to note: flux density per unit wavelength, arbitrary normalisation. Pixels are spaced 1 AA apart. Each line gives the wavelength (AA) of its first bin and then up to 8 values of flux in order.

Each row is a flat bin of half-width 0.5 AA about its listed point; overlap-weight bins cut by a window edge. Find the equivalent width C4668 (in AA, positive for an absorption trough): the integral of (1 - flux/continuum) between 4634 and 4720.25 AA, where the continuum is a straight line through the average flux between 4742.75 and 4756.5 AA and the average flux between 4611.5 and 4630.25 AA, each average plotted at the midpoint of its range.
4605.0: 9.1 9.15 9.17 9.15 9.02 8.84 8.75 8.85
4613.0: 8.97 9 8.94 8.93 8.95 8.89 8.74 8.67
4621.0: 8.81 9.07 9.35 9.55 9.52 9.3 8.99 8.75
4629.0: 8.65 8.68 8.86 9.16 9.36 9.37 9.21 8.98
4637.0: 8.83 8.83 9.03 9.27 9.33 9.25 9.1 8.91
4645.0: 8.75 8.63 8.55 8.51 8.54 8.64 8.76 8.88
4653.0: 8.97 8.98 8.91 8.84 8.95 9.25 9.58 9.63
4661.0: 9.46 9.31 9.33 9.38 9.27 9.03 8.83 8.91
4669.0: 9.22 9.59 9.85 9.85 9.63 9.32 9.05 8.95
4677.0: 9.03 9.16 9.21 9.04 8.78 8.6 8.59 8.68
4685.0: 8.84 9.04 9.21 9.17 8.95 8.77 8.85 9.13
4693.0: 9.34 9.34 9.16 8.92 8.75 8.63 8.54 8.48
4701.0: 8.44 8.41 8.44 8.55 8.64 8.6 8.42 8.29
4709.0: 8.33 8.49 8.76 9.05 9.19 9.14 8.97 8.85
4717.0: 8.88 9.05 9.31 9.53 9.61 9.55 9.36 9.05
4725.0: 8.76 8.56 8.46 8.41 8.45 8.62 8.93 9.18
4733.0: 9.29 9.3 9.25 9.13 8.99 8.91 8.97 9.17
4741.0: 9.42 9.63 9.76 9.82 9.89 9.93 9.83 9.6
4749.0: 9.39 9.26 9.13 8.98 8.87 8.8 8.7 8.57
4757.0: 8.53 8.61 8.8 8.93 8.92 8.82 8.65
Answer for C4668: 1.5 AA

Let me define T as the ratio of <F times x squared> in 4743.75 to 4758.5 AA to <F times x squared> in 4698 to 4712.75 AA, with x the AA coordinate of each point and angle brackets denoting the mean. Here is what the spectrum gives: 1.10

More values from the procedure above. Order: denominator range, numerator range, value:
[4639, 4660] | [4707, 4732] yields 1.02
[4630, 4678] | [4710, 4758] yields 1.04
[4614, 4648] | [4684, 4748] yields 1.04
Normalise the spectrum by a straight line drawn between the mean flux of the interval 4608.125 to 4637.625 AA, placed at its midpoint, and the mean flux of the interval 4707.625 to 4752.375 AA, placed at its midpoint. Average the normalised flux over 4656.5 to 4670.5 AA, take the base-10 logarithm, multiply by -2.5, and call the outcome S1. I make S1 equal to -0.03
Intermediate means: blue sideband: 9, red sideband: 9.12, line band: 9.27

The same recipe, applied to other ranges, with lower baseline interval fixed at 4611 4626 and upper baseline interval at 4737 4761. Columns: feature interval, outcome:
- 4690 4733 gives 0.03 mag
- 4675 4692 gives 0.02 mag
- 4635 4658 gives 0.02 mag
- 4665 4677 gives -0.02 mag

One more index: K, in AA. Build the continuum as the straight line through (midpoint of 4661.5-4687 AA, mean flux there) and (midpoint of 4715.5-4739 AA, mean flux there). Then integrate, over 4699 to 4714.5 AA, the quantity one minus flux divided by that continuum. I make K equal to 0.8 AA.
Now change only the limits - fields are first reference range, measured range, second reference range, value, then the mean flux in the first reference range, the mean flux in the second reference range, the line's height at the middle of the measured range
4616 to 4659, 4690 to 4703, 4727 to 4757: 0.37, 8.97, 9.16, 9.08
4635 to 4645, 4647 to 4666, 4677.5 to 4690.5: -0.10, 9.05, 8.93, 9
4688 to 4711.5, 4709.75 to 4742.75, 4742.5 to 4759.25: -0.28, 8.72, 9.21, 8.97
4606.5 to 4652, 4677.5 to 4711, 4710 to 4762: 0.96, 8.96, 9.09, 9.04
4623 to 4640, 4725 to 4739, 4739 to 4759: 0.51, 9.08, 9.24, 9.22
